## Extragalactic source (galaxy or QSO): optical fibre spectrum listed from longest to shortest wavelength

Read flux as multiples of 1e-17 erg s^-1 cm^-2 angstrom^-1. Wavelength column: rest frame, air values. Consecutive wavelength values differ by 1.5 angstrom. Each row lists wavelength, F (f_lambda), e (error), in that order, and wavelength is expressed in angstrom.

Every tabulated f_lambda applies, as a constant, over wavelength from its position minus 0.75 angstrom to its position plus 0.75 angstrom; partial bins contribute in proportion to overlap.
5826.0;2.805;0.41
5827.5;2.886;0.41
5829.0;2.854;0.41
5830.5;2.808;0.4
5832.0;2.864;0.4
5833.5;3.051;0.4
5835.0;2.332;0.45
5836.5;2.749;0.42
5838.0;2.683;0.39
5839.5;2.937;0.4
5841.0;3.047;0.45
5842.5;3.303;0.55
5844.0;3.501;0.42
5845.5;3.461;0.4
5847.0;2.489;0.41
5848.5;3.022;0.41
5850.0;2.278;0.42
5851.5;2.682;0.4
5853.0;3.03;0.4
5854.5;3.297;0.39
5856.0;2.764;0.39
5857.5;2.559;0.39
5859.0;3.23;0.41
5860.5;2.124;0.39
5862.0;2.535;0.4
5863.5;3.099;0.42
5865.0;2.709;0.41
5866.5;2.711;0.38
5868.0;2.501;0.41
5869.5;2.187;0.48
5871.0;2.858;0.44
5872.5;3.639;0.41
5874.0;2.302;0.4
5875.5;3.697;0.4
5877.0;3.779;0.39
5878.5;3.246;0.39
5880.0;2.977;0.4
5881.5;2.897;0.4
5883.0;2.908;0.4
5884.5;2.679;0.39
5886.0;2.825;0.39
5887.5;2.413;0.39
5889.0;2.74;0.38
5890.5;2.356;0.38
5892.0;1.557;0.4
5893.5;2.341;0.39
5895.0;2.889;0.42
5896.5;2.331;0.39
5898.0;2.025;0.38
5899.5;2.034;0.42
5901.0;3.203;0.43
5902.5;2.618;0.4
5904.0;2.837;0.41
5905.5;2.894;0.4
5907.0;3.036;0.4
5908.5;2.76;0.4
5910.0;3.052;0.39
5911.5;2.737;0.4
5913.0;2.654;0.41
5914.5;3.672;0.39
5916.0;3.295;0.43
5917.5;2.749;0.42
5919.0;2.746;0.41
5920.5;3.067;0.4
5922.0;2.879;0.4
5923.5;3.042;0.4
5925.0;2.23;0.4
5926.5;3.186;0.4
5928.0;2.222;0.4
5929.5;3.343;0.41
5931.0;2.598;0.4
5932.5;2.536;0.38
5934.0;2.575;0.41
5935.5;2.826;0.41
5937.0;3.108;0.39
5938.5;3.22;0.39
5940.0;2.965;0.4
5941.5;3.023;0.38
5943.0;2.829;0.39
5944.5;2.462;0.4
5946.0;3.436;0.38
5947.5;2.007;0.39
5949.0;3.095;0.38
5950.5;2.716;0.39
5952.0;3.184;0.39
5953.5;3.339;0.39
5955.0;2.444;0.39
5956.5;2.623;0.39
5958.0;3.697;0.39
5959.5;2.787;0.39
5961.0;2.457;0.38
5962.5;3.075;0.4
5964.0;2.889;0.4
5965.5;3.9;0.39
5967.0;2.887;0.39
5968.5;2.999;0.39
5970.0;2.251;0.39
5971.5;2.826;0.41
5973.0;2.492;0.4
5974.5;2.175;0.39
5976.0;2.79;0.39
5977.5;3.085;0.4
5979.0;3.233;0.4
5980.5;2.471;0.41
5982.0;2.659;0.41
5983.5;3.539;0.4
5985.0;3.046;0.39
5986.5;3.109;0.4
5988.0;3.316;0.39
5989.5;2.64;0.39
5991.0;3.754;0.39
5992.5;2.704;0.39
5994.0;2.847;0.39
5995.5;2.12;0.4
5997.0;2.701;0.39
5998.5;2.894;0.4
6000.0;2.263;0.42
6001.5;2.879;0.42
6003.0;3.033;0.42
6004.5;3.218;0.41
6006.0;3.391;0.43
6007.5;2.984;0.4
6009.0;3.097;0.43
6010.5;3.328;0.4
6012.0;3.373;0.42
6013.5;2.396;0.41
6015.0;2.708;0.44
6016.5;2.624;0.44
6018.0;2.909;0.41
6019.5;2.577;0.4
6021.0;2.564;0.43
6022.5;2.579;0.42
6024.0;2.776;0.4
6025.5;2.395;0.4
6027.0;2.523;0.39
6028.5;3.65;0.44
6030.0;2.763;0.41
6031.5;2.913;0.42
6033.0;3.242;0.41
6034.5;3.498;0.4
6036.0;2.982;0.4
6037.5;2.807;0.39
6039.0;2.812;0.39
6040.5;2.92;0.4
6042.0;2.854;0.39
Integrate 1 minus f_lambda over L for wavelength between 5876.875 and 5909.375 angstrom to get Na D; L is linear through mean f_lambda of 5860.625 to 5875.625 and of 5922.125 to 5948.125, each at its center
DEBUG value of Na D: 1.1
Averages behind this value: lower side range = 2.76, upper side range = 2.81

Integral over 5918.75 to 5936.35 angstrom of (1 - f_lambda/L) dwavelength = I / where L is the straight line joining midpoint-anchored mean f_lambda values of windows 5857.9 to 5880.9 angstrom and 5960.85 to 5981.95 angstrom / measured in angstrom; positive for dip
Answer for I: 0.5 angstrom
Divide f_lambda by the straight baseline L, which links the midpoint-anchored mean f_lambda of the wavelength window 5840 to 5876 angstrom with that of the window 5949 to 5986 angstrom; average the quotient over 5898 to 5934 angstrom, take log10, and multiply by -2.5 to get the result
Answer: 0.03 mag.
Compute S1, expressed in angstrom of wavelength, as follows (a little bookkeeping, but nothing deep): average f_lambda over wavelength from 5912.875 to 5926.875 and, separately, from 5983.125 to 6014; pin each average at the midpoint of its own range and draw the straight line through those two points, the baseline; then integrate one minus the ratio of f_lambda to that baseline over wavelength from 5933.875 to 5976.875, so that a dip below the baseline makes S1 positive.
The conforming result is 1.4 angstrom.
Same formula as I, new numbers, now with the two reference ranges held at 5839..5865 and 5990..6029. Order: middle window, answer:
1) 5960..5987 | -0.2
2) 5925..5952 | 0.4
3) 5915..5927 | -0.1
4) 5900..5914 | 0.1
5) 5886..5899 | 2.4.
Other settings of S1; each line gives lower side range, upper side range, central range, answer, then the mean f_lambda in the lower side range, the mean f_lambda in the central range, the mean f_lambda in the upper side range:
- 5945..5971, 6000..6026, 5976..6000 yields -0.2 angstrom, 2.92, 2.92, 2.86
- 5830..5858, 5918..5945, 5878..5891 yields 0.4 angstrom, 2.89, 2.78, 2.83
